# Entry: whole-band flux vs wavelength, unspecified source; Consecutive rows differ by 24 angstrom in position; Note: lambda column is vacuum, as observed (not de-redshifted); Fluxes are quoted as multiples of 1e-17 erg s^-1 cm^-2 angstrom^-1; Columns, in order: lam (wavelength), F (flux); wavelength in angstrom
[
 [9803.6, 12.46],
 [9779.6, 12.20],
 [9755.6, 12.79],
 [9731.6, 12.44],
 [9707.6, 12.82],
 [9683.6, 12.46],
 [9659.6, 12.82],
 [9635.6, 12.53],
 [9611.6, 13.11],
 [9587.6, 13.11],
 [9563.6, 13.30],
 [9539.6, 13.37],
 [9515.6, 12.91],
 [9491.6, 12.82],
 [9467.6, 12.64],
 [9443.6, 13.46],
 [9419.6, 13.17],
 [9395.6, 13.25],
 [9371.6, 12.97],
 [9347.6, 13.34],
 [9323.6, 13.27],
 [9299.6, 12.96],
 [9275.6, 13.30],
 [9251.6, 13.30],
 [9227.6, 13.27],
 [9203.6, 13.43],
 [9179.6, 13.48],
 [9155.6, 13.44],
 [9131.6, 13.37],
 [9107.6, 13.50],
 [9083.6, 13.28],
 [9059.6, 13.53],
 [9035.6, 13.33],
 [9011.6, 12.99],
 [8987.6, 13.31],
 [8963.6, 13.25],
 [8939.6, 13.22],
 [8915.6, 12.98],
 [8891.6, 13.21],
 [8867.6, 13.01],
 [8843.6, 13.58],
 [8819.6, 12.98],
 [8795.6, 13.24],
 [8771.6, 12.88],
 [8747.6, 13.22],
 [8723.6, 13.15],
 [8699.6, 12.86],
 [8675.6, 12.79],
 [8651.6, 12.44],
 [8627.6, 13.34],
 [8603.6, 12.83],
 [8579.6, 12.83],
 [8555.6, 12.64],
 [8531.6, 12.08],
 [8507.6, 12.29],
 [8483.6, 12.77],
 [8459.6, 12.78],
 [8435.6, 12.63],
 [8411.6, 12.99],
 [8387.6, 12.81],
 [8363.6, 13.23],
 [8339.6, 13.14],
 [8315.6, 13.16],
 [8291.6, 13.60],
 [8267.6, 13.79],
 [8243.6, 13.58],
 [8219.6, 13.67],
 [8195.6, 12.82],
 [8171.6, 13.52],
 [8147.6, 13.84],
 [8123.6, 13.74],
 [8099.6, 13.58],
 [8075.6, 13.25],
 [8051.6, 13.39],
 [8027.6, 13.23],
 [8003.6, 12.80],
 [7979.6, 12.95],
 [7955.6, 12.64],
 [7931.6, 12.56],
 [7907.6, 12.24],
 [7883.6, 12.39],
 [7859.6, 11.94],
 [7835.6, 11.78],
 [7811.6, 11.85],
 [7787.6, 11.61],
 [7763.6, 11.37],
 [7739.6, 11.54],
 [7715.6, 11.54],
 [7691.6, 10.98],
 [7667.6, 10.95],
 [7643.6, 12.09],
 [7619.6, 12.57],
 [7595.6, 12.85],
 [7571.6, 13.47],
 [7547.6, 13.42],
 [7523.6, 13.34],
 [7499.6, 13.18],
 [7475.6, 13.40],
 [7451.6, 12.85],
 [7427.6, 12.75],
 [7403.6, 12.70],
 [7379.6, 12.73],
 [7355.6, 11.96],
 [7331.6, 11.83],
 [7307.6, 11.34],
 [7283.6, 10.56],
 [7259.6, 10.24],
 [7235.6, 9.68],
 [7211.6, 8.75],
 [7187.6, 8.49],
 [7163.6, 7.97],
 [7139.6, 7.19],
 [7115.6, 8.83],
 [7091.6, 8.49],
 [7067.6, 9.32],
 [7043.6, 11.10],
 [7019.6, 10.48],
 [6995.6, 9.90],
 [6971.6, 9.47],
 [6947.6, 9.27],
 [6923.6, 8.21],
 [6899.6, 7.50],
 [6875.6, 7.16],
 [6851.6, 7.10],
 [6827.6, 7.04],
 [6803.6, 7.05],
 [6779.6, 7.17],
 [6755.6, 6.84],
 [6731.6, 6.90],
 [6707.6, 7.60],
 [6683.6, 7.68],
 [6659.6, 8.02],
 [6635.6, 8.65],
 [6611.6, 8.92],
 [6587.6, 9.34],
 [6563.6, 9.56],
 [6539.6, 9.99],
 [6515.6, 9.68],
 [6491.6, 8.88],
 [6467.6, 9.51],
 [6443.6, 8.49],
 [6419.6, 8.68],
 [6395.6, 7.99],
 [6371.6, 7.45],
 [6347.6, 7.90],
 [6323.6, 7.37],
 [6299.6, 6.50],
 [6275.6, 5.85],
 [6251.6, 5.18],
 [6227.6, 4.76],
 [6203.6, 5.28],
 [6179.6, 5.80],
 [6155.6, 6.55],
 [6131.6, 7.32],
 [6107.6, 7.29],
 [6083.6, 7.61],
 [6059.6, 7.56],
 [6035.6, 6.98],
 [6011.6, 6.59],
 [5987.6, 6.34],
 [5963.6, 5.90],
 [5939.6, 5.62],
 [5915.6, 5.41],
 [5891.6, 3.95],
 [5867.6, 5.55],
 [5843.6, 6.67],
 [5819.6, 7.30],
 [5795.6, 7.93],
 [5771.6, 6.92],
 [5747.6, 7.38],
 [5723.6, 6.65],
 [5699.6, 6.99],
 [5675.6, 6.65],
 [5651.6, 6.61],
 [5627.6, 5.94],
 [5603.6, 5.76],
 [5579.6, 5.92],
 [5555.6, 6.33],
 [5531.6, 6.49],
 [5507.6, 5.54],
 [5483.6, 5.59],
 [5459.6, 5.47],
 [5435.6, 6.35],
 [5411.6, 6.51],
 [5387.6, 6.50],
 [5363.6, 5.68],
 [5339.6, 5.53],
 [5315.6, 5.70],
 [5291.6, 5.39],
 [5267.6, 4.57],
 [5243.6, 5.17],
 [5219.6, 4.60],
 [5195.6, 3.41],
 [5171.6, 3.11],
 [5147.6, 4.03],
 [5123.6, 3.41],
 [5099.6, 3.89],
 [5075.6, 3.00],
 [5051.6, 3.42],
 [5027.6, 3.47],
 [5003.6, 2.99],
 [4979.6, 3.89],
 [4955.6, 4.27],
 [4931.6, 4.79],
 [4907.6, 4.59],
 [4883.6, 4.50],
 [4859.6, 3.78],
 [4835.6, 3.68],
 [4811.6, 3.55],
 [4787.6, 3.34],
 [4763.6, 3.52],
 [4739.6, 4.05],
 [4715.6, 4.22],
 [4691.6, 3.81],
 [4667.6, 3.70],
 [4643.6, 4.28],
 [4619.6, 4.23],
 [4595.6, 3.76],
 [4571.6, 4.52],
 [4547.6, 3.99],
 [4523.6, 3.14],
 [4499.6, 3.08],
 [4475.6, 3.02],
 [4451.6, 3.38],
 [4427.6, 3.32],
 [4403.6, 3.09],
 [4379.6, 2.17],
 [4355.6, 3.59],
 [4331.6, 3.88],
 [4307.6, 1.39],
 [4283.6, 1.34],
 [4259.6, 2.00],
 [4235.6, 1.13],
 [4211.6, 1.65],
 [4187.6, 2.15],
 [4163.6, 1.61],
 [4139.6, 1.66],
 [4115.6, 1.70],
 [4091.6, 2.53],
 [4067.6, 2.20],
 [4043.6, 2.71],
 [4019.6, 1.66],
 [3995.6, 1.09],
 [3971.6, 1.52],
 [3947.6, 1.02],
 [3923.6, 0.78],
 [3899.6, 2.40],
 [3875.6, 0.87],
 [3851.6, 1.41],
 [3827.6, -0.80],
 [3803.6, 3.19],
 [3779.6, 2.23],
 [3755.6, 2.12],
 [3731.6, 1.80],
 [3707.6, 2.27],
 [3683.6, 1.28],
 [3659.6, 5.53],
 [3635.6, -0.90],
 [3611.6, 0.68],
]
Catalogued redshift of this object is 0.00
